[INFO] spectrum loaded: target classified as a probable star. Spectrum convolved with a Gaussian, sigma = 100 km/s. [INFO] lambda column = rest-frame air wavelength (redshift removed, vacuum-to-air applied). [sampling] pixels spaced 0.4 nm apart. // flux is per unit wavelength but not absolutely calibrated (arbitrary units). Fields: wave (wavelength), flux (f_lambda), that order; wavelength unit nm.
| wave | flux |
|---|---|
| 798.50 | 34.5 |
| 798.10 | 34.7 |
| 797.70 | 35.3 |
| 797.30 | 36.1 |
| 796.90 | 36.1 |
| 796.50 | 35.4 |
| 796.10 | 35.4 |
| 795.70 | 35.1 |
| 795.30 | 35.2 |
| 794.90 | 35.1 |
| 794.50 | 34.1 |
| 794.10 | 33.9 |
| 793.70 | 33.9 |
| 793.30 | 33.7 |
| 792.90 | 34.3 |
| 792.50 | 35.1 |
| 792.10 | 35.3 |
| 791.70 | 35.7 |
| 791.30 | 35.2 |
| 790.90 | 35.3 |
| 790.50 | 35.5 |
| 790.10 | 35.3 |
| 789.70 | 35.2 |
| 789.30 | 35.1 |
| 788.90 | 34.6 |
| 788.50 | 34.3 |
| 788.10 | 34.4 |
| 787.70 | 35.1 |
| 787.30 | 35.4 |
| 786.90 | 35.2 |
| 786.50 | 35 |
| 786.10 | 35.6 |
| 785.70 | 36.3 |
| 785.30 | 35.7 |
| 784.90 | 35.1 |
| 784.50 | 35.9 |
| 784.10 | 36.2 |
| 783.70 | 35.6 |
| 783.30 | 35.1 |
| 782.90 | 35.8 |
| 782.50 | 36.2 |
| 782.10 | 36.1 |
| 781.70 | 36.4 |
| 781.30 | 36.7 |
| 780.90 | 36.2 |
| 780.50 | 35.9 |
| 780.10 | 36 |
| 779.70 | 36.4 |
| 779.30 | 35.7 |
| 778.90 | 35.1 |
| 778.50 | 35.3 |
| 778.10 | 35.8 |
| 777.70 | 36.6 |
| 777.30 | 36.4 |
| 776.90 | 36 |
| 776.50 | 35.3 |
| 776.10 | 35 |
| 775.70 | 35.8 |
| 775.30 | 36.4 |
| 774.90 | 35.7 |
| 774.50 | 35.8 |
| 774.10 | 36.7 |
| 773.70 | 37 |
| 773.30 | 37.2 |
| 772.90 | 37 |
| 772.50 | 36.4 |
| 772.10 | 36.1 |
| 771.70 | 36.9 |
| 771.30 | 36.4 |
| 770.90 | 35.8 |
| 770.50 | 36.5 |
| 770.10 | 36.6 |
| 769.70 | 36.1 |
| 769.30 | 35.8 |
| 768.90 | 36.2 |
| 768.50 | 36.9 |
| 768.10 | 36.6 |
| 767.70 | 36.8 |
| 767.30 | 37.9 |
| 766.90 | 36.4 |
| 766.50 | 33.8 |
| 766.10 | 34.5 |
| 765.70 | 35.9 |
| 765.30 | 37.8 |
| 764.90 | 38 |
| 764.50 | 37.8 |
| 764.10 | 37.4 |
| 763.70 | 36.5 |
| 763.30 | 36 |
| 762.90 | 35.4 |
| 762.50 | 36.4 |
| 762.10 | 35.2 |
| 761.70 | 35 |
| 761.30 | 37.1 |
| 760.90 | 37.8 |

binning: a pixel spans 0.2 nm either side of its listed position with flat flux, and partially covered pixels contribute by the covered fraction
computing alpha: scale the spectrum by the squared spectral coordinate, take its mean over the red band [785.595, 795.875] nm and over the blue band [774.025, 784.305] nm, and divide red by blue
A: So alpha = 1.0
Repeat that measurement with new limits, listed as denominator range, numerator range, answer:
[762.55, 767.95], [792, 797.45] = 1.03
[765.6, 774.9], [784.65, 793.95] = 1.01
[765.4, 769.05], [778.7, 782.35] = 1.03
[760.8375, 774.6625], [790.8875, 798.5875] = 1.03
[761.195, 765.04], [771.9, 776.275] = 1.02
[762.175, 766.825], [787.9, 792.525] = 1.03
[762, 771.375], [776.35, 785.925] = 1.02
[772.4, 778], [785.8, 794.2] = 1.00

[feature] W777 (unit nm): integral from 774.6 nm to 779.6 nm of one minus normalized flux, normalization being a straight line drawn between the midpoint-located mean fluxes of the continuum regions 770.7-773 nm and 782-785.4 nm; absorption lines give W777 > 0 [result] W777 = 0.047 nm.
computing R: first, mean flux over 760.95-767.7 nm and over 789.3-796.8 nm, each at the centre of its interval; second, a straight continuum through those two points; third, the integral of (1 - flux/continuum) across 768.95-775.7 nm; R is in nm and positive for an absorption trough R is -0.08 nm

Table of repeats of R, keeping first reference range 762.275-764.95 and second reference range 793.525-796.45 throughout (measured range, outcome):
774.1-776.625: 0.01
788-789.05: 0.02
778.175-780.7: 0.00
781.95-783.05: -0.02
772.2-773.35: -0.02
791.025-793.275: -0.01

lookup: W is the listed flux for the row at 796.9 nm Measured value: 36.1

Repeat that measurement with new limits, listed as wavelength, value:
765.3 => 37.8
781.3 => 36.7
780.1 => 36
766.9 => 36.4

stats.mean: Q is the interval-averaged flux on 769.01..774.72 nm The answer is 36.4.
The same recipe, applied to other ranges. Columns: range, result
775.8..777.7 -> 35.8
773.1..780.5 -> 36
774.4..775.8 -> 35.9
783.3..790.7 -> 35.3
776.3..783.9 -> 35.9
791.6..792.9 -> 35.2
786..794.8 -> 34.9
